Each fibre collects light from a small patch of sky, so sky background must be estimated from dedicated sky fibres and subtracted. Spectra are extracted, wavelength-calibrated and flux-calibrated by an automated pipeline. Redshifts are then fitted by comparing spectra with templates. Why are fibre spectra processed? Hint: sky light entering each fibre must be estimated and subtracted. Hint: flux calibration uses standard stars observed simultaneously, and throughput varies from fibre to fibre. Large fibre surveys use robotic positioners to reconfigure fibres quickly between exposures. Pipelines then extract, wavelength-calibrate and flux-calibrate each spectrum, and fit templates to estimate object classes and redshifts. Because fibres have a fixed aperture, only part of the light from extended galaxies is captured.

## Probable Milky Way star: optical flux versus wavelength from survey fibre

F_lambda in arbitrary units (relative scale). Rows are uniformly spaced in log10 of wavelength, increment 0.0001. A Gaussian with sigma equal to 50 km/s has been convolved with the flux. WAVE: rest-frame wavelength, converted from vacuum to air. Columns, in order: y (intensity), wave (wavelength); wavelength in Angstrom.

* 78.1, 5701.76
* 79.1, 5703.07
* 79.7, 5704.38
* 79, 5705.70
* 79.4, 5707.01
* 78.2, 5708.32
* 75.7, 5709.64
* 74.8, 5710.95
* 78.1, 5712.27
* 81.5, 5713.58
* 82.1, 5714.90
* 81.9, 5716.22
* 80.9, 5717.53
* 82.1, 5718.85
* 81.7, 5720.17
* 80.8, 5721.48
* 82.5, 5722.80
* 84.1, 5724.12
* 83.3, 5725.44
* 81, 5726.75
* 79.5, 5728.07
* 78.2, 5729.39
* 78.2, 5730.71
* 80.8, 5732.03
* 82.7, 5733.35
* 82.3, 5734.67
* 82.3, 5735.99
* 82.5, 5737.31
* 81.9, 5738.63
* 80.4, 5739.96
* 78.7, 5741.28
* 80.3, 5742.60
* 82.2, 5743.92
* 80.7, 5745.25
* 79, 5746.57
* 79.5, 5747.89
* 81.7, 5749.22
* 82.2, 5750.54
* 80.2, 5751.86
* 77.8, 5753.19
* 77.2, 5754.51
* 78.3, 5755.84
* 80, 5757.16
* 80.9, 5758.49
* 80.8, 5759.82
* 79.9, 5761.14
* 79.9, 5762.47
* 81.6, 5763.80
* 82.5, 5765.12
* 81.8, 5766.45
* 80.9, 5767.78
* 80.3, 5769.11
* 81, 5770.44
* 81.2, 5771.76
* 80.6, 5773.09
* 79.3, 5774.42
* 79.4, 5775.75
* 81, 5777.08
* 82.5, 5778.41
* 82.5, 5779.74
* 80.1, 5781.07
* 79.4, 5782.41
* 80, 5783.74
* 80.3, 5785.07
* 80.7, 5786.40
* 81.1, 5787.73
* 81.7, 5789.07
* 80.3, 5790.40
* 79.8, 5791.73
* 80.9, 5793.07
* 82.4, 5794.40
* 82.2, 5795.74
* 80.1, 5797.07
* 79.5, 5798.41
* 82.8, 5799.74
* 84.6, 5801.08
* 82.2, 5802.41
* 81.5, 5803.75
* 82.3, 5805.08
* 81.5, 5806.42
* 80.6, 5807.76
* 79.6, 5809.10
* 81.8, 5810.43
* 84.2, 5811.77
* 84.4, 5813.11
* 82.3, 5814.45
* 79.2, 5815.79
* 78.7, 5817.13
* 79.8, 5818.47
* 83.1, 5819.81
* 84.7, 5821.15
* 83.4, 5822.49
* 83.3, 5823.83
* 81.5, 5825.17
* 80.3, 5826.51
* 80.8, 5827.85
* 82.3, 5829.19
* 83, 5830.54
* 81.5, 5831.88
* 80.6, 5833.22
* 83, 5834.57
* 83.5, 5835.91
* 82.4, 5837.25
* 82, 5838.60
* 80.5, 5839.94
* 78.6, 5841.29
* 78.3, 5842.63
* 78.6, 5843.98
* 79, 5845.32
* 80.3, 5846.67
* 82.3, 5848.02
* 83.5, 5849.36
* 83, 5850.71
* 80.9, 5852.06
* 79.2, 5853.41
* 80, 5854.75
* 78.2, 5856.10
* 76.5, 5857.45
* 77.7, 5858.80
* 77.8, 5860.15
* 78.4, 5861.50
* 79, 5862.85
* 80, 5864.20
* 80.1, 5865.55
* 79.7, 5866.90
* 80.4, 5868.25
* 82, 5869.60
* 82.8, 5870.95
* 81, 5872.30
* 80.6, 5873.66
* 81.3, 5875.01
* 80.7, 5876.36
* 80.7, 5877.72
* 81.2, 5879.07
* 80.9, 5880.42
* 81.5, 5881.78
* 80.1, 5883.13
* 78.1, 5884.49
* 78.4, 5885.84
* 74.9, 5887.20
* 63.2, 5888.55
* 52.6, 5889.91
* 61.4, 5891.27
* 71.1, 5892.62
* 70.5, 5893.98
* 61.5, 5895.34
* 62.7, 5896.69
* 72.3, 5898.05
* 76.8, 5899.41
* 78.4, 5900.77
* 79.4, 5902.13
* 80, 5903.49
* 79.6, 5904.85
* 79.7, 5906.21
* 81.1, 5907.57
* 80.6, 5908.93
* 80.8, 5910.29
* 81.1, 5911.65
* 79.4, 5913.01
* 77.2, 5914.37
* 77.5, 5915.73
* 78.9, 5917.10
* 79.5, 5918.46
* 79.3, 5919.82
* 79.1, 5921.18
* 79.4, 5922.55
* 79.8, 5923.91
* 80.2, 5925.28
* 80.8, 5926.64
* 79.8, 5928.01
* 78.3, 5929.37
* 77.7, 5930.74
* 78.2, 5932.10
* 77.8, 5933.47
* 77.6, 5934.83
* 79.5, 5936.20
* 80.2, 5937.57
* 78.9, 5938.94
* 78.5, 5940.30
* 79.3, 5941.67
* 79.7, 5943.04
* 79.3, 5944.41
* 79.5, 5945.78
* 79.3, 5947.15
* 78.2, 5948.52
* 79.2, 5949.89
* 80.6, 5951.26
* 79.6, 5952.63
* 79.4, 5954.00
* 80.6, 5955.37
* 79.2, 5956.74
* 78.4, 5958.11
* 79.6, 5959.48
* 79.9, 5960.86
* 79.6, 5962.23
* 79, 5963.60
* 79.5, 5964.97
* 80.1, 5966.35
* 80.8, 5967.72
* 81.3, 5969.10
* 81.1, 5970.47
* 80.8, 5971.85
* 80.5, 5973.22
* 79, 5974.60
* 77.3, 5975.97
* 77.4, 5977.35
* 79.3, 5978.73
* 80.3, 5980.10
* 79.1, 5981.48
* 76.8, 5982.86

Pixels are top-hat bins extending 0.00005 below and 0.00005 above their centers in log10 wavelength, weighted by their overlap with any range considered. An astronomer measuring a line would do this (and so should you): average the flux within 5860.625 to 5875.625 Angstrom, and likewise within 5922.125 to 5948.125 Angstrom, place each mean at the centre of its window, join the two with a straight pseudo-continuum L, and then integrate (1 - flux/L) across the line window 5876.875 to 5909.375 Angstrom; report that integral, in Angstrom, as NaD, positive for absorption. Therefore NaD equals 2.2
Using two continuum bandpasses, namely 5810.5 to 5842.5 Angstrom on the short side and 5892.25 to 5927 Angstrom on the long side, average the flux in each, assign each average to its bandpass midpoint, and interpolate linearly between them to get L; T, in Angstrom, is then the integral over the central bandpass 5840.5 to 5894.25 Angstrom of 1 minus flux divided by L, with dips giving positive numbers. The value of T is 1.1 Angstrom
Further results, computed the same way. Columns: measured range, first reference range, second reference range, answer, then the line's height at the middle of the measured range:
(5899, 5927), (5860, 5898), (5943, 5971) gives -0.7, 77.5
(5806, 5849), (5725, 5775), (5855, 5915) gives -1.6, 78.4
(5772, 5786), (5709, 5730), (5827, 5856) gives 0.0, 80.8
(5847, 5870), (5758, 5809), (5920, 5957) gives 0.1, 80.2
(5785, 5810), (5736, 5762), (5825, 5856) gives -0.2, 80.7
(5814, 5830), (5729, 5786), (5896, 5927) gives -0.4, 79.6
